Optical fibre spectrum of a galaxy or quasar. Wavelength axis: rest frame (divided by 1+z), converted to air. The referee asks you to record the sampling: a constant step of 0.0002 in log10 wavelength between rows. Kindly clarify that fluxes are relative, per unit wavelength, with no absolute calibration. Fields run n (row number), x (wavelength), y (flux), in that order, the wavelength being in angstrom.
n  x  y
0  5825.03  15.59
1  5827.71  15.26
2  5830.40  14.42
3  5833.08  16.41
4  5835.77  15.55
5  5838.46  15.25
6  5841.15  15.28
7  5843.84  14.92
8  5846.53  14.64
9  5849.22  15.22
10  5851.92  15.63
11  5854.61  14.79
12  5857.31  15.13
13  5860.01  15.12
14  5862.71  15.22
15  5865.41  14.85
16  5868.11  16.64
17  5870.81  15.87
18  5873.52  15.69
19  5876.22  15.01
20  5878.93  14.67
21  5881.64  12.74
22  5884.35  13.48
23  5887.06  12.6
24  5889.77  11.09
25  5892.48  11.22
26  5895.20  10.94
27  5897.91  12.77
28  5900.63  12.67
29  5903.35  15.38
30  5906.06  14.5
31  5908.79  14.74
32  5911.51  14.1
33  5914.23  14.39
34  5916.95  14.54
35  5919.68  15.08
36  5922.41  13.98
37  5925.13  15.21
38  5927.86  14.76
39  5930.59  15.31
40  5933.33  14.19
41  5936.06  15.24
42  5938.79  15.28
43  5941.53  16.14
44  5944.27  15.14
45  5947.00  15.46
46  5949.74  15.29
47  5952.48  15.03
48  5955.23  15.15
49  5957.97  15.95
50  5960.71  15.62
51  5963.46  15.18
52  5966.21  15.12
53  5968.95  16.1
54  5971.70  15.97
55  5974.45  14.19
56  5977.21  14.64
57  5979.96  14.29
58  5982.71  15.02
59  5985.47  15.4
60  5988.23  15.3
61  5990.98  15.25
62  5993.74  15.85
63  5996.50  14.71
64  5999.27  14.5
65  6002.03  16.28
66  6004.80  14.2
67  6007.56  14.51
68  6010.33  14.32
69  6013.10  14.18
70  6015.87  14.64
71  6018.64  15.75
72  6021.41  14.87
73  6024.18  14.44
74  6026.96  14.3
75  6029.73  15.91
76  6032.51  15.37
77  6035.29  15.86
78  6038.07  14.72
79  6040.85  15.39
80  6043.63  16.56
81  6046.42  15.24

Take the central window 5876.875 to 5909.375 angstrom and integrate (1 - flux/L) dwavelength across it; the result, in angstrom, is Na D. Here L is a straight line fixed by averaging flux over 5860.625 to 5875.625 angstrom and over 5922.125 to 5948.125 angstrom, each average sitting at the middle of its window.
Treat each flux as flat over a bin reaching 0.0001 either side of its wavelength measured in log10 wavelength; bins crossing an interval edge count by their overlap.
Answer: 5.0 angstrom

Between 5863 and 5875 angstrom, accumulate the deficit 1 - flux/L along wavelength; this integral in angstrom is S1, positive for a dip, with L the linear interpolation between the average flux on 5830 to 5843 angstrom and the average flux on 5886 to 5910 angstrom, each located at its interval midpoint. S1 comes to -1.39 angstrom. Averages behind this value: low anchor 15.4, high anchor 12.9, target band 15.7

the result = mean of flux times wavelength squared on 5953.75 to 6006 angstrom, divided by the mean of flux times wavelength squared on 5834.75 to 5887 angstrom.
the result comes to 1.1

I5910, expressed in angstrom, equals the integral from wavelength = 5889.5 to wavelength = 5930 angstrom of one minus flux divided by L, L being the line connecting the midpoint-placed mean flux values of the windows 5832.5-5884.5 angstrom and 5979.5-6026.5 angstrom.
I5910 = 3.4 angstrom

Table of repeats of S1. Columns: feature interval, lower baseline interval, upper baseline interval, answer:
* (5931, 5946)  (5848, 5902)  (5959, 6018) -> -0.6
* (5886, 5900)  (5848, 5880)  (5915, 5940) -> 3.1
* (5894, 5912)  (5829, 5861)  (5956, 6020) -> 1.9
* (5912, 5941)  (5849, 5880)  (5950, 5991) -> 0.8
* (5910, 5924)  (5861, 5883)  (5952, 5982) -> 0.7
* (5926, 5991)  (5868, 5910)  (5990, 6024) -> -3.7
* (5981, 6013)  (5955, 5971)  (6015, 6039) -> 0.7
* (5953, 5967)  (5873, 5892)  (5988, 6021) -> -1.0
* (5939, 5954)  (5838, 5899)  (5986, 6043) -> -0.7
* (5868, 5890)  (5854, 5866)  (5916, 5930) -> 1.1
